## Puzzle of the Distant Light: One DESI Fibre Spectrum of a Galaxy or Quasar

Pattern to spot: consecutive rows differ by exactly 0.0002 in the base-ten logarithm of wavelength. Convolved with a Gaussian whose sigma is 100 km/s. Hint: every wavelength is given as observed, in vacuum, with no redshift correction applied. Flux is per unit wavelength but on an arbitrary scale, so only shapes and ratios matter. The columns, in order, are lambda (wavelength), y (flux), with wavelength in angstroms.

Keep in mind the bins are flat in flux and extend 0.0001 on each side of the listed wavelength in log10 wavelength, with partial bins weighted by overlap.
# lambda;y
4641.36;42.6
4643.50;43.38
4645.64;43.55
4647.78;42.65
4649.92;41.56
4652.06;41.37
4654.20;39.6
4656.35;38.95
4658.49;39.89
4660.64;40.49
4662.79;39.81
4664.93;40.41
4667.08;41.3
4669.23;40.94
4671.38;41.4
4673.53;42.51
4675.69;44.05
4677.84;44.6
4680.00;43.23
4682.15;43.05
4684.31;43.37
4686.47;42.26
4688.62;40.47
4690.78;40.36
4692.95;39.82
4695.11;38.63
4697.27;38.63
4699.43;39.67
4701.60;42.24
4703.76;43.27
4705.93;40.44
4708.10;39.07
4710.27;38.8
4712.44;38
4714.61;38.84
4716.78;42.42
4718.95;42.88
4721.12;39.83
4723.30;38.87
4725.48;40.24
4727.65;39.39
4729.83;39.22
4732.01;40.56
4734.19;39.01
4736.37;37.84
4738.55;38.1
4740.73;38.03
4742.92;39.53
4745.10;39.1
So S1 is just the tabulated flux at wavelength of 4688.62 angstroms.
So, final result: 40.47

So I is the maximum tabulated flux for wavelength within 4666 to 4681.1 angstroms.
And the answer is 44.6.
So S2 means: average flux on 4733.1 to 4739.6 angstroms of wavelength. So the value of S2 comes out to 38.3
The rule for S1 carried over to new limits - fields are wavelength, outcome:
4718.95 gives 42.88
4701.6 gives 42.24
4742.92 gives 39.53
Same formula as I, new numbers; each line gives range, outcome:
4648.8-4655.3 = 41.56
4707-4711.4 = 39.07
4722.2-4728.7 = 40.24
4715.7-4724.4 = 42.88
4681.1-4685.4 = 43.37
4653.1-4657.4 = 39.6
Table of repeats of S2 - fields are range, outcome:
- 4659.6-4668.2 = 40.5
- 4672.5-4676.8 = 43.3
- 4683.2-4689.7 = 42.1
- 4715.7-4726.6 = 40.9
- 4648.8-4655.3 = 40.8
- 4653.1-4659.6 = 39.5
